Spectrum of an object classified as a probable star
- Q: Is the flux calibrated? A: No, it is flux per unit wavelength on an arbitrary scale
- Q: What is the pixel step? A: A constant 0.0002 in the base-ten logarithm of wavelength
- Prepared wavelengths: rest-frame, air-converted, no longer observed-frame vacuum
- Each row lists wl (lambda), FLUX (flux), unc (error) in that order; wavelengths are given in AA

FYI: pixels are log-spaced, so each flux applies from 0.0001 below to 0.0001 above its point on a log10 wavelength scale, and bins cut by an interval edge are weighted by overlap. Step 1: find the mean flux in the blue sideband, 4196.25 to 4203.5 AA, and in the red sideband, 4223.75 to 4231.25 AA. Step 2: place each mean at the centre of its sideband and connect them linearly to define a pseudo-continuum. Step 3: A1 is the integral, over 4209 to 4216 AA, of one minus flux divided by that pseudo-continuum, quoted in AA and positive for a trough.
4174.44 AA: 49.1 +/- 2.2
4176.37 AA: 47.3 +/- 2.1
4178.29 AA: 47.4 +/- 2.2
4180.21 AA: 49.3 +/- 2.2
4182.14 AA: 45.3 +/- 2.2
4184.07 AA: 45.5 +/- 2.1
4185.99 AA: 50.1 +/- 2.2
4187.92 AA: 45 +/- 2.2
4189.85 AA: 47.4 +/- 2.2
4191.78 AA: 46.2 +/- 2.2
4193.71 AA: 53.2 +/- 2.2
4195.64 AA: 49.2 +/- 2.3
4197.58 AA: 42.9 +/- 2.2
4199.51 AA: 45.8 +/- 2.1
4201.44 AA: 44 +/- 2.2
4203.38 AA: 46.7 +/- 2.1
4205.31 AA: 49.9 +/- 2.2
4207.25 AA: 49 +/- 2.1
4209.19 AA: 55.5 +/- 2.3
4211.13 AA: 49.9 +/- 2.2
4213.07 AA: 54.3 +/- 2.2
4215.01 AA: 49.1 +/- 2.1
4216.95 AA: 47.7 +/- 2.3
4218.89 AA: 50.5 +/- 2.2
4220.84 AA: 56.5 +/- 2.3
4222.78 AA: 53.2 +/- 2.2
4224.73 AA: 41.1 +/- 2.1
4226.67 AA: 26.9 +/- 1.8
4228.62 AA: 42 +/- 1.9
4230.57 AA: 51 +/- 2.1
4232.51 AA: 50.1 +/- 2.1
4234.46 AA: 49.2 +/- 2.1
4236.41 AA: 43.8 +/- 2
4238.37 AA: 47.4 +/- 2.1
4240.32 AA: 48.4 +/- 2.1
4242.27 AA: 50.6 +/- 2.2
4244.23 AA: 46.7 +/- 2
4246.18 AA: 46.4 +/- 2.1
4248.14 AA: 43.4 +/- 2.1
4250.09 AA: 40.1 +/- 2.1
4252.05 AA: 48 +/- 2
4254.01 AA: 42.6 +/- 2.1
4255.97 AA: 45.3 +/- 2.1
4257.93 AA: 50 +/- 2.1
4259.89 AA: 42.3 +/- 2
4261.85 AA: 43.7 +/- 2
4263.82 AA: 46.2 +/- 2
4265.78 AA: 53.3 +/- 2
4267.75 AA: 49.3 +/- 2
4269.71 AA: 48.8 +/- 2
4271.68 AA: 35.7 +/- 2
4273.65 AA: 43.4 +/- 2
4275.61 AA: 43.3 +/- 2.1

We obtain -1.5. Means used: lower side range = 44.8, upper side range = 39.8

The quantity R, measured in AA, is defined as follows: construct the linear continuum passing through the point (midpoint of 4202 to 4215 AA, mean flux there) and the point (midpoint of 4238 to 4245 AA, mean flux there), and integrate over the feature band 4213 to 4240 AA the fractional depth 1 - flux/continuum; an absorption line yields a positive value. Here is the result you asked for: 1.2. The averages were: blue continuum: 50.5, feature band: 47.1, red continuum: 48.4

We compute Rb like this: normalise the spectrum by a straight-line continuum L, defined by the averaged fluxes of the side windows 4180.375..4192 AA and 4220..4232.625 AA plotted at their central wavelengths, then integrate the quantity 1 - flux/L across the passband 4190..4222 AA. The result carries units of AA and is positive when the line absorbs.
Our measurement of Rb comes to -2.26 AA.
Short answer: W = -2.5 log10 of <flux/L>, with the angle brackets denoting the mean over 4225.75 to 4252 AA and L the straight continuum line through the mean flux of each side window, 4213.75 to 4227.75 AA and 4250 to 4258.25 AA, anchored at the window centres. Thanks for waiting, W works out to 0.02 mag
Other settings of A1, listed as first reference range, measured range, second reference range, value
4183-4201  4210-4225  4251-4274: -1.33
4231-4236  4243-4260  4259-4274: 0.70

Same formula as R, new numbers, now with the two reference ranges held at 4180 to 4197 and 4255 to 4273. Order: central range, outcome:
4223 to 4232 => 1.0 AA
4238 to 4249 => -0.2 AA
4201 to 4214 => -0.8 AA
